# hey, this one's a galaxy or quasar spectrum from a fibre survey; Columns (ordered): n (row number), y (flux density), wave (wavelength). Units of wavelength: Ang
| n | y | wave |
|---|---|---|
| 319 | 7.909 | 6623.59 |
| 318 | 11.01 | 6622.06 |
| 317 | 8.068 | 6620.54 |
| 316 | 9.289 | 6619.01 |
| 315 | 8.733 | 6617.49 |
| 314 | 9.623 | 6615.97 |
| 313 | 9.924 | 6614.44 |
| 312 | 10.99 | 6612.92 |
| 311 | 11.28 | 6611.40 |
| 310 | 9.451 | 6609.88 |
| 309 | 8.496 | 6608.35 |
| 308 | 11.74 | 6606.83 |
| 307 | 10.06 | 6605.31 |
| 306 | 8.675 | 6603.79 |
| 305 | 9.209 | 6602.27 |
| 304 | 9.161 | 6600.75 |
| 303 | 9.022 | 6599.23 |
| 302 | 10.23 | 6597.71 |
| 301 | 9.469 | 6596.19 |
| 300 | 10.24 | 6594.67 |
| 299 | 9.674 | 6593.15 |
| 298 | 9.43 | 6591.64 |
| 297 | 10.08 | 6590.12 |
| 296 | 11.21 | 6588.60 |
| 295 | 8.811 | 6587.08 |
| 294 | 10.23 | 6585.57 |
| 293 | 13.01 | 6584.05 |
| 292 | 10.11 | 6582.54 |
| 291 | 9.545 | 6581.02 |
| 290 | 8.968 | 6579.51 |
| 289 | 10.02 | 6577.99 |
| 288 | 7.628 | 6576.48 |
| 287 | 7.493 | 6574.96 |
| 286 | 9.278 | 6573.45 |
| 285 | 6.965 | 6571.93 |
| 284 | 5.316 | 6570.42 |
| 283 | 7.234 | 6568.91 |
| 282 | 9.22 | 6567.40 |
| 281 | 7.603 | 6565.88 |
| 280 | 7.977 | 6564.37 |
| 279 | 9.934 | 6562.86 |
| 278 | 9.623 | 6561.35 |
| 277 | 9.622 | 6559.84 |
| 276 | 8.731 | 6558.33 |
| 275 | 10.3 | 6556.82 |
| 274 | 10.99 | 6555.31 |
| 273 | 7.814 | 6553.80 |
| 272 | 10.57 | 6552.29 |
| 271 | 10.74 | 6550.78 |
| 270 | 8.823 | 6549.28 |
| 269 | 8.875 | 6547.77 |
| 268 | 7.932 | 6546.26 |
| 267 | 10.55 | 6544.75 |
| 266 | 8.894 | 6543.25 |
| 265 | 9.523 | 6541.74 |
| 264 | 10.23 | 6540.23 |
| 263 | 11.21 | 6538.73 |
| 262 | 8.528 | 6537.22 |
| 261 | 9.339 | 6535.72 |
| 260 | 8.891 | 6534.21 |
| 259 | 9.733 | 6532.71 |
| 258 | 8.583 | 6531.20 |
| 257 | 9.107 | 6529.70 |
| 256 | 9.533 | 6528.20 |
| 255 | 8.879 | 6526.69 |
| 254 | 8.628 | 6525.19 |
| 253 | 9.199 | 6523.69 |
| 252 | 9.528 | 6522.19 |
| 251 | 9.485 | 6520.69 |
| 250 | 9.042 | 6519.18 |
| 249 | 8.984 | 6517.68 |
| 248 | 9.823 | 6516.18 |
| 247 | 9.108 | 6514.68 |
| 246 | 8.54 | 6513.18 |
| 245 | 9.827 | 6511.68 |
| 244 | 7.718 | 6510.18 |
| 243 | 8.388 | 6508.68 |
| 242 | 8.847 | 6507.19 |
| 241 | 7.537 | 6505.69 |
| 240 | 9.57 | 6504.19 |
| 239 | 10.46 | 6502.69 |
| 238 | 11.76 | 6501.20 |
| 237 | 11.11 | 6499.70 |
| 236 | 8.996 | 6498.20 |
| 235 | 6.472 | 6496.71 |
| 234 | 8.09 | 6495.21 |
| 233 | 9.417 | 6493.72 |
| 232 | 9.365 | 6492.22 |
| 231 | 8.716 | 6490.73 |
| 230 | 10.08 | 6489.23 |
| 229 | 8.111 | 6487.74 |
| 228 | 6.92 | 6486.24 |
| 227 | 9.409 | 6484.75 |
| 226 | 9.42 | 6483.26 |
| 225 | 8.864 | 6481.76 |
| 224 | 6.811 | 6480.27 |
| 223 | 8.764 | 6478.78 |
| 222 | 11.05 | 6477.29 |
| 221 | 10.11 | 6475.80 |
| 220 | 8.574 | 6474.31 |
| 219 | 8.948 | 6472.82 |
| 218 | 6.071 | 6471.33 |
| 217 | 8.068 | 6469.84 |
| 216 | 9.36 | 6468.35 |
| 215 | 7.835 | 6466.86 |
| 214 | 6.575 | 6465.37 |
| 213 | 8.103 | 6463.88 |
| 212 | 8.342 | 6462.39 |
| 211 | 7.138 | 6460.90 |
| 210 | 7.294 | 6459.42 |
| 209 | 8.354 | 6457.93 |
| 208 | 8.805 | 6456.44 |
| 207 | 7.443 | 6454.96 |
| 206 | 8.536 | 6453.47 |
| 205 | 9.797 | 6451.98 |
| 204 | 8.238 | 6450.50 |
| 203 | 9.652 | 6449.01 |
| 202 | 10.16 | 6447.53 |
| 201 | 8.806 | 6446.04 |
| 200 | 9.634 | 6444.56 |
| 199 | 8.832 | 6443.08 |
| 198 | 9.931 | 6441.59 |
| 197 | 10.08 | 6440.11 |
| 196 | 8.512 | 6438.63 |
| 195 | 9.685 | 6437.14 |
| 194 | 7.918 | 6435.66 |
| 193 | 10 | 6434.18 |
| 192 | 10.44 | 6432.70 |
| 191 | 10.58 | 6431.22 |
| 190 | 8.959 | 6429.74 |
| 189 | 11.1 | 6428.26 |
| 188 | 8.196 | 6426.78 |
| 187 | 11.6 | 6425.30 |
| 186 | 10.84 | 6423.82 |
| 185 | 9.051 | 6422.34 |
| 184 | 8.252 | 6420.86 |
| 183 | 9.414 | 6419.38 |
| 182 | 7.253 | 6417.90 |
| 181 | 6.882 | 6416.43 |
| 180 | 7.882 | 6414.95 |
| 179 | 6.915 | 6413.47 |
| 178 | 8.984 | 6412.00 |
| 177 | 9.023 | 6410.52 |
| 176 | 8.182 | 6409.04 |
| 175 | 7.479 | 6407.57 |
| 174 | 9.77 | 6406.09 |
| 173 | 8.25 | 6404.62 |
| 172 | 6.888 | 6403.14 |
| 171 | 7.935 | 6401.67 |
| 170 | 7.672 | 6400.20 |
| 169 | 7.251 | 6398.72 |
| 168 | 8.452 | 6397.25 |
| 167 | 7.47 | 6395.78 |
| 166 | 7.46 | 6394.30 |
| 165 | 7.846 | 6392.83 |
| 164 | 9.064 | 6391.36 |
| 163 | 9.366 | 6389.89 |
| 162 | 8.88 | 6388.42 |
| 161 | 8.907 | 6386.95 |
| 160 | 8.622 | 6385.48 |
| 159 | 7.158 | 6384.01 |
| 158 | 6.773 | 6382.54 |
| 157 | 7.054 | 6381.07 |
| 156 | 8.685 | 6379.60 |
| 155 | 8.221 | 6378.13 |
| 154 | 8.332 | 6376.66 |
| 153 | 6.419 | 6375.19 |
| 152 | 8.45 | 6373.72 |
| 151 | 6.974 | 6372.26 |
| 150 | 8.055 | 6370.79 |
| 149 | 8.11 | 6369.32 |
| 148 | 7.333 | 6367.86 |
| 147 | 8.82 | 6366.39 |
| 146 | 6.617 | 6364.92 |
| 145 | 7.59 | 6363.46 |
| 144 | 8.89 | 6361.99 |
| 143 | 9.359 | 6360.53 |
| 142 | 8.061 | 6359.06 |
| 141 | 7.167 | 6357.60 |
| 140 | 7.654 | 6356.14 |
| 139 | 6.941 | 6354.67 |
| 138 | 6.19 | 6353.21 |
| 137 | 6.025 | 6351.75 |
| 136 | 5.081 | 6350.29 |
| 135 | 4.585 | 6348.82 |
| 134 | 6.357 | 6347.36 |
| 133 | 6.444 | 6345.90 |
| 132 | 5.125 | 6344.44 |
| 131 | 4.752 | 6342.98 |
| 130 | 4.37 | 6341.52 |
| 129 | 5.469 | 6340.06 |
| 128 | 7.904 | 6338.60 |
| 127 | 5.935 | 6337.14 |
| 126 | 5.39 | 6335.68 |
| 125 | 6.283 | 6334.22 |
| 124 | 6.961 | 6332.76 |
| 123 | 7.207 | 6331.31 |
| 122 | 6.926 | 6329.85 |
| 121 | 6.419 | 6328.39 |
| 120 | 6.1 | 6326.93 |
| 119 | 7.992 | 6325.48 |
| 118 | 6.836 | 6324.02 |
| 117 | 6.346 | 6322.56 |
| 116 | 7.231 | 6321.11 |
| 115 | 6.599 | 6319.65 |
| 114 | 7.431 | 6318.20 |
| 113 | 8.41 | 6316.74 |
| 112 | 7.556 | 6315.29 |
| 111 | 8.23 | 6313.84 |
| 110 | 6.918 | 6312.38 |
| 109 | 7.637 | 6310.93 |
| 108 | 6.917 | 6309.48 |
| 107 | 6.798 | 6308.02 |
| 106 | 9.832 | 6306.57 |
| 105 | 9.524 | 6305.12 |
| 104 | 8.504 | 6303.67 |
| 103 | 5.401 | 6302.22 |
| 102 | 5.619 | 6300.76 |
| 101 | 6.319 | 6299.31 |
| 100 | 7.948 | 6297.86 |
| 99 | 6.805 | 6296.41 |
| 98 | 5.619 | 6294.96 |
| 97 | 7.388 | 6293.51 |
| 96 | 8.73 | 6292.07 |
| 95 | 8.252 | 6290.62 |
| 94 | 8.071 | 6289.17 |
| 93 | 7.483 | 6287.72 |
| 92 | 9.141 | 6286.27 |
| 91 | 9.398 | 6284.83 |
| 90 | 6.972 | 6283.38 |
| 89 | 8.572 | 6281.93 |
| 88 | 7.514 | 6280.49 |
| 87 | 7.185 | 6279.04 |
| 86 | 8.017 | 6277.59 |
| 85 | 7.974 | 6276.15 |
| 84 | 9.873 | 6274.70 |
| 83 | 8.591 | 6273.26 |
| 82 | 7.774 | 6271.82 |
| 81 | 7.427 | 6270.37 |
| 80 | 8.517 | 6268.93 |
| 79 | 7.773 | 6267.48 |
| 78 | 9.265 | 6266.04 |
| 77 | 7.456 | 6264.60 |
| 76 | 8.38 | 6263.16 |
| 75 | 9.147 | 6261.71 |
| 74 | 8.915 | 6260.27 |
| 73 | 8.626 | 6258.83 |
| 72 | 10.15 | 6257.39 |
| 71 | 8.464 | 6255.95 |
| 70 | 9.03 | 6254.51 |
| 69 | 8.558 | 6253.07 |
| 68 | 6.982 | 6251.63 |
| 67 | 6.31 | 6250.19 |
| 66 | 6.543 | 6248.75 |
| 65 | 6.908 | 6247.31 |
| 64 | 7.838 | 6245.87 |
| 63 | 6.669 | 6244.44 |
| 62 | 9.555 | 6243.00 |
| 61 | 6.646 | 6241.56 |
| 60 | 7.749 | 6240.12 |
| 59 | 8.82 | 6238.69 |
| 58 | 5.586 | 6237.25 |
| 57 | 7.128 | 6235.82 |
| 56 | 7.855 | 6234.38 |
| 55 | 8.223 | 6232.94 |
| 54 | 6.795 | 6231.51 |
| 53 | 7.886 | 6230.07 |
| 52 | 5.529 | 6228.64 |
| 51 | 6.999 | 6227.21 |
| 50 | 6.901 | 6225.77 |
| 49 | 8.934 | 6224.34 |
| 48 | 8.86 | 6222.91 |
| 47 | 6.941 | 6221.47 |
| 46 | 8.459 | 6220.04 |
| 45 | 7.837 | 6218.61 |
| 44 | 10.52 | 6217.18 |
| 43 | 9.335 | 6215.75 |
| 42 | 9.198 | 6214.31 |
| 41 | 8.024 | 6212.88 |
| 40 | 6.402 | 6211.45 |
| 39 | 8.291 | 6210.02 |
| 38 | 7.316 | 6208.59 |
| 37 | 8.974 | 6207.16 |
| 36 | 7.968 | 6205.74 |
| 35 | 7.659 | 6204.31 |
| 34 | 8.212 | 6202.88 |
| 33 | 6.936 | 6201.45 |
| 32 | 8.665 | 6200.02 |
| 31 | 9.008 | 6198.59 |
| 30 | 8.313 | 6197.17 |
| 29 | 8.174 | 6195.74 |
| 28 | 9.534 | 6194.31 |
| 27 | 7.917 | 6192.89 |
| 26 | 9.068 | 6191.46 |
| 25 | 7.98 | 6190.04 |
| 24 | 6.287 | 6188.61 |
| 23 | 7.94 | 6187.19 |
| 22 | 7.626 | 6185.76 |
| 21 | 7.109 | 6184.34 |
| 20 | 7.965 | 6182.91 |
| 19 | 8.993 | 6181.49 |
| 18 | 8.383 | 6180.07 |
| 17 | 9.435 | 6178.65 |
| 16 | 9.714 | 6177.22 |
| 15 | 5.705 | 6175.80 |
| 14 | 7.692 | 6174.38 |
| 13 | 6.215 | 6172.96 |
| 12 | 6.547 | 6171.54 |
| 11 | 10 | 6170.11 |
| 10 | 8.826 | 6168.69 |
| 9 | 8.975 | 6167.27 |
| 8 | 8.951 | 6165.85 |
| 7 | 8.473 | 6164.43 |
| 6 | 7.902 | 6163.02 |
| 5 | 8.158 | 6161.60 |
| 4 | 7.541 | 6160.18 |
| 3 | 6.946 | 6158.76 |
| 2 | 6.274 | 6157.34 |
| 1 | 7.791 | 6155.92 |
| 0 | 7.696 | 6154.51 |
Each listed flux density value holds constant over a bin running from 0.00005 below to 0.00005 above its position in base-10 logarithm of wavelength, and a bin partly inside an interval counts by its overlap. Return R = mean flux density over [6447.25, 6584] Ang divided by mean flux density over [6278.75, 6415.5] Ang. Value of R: 1.20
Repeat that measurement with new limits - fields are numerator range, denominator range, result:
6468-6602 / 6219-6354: 1.24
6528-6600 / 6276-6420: 1.25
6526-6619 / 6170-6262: 1.18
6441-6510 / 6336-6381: 1.25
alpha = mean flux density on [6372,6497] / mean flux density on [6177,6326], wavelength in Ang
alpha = 1.08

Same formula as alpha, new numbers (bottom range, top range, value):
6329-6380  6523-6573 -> 1.31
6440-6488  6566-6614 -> 1.09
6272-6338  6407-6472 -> 1.17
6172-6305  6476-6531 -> 1.14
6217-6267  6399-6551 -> 1.13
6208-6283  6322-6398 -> 0.90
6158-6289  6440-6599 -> 1.13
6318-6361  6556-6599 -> 1.42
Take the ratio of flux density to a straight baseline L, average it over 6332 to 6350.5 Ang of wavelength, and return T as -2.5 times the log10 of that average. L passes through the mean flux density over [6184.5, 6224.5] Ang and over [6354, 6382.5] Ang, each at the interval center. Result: 0.34 mag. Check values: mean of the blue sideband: 8.2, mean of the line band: 5.76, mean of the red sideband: 7.8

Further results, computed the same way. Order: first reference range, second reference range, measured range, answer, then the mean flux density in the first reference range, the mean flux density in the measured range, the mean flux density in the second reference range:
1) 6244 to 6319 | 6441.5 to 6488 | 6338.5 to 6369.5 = 0.21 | 7.88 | 6.72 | 8.55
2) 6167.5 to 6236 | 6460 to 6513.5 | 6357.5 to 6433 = 0.02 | 8.02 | 8.32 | 8.7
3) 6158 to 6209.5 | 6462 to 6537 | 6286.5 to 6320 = 0.12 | 8.09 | 7.51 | 8.88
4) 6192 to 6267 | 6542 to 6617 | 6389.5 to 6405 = 0.10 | 8.01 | 7.93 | 9.4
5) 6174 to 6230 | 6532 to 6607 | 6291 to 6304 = 0.21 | 8.07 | 6.91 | 9.35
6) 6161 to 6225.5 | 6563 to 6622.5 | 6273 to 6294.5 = 0.04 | 8.2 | 8.17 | 9.34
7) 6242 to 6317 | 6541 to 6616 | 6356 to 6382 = 0.06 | 7.9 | 7.87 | 9.4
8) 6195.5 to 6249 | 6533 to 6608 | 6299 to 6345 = 0.20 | 7.84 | 6.85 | 9.36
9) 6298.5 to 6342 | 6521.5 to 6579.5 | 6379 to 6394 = -0.09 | 6.98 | 8.21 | 9.02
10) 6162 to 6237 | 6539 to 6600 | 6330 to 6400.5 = 0.19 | 8.03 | 7.24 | 9.31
